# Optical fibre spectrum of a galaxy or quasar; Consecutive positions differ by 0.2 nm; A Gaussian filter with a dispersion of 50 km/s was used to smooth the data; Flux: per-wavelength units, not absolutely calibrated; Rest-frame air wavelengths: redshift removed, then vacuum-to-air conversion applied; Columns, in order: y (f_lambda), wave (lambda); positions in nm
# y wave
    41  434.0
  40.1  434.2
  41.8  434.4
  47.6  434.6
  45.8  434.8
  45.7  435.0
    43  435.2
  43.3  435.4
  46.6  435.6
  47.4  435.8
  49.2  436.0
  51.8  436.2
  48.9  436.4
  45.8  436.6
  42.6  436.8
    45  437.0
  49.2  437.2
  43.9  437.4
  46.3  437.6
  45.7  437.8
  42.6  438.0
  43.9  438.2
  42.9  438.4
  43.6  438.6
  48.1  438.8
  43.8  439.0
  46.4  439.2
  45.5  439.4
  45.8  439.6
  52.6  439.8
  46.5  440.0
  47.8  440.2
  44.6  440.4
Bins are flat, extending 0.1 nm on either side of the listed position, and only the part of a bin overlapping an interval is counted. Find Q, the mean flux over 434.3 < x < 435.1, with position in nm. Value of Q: 45.2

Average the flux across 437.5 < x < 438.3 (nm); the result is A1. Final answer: 44.6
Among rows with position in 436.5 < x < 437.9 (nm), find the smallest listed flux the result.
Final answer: 42.6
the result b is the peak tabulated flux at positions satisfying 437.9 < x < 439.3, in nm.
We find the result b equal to 48.1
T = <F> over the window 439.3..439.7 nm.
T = 45.6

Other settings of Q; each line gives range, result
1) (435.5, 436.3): 48.8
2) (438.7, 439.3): 46.1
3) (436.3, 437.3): 46.3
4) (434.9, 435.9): 45.2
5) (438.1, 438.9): 44.6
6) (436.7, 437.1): 43.8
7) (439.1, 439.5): 46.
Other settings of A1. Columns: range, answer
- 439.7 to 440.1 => 49.5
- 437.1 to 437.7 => 46.5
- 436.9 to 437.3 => 47.1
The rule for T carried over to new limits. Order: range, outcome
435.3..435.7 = 44.9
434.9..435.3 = 44.4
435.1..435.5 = 43.1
